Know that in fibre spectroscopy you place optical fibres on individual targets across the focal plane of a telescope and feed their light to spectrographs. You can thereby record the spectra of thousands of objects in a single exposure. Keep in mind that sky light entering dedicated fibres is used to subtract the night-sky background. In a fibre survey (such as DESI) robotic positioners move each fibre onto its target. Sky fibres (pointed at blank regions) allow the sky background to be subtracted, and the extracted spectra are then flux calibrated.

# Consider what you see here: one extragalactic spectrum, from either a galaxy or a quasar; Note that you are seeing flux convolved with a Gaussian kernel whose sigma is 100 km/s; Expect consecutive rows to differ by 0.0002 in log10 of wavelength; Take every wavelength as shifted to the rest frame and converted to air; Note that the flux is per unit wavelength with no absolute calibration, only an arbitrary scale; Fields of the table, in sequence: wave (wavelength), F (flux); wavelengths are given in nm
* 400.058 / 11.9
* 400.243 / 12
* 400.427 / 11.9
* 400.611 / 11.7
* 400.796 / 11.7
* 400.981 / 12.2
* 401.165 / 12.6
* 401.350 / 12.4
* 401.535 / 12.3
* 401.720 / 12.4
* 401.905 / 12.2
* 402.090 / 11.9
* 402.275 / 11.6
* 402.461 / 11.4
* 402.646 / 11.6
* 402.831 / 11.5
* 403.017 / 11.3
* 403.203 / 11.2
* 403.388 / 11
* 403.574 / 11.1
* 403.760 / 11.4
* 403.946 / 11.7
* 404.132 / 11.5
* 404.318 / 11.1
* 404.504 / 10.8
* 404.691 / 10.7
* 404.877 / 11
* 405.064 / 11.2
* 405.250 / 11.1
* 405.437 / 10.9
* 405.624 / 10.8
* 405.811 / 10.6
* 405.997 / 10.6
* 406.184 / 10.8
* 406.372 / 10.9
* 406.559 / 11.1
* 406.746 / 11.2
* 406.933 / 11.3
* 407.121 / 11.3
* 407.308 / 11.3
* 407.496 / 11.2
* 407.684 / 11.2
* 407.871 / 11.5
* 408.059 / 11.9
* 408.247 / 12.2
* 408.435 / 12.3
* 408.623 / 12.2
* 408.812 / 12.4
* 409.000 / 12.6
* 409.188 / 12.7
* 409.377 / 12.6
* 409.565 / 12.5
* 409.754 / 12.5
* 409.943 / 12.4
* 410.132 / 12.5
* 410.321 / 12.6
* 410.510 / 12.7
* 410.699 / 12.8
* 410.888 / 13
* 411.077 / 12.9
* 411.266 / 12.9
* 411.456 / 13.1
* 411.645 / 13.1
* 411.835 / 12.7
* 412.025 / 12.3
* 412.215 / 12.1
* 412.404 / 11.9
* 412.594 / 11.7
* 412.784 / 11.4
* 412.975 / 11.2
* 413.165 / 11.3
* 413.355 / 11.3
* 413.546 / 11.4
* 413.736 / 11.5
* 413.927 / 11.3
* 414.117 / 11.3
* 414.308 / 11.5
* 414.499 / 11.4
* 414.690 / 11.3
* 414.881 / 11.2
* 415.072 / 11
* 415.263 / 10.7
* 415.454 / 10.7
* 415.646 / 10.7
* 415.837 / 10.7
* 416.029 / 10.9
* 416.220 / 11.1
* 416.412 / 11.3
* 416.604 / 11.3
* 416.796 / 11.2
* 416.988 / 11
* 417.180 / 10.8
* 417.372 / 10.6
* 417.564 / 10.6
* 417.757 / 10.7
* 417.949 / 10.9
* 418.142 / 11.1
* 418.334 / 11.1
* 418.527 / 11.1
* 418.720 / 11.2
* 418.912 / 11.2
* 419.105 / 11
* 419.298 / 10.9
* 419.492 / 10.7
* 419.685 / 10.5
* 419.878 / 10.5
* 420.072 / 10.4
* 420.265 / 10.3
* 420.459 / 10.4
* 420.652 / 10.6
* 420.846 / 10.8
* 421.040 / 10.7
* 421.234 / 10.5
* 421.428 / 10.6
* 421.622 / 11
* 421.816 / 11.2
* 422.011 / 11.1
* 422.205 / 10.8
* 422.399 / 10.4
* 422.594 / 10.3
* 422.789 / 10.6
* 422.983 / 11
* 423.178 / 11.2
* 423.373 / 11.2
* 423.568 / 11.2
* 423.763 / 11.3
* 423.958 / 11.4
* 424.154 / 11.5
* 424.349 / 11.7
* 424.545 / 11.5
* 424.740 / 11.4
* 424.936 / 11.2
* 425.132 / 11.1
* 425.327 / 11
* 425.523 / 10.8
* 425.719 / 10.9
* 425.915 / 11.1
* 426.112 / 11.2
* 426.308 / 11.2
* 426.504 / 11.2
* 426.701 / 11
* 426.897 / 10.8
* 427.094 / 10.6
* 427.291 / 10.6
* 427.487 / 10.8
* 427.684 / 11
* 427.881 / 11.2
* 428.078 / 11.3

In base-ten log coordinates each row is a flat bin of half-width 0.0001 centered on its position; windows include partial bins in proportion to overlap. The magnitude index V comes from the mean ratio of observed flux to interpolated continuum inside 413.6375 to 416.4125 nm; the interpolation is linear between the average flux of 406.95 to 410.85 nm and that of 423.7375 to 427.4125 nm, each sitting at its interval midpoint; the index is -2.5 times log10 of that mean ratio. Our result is 0.06 mag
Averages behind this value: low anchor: 12.2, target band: 11.1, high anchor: 11.1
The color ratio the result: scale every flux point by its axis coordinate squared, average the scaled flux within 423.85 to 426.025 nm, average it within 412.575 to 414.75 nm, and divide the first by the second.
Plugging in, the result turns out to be 1.04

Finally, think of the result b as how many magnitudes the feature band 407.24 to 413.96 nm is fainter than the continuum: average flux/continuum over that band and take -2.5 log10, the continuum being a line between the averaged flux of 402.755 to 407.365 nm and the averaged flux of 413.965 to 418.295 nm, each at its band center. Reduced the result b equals -0.103 mag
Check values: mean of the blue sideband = 11.1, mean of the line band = 12.2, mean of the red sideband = 11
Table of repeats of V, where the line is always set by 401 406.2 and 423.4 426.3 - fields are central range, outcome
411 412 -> -0.139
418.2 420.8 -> 0.050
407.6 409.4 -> -0.073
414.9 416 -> 0.050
